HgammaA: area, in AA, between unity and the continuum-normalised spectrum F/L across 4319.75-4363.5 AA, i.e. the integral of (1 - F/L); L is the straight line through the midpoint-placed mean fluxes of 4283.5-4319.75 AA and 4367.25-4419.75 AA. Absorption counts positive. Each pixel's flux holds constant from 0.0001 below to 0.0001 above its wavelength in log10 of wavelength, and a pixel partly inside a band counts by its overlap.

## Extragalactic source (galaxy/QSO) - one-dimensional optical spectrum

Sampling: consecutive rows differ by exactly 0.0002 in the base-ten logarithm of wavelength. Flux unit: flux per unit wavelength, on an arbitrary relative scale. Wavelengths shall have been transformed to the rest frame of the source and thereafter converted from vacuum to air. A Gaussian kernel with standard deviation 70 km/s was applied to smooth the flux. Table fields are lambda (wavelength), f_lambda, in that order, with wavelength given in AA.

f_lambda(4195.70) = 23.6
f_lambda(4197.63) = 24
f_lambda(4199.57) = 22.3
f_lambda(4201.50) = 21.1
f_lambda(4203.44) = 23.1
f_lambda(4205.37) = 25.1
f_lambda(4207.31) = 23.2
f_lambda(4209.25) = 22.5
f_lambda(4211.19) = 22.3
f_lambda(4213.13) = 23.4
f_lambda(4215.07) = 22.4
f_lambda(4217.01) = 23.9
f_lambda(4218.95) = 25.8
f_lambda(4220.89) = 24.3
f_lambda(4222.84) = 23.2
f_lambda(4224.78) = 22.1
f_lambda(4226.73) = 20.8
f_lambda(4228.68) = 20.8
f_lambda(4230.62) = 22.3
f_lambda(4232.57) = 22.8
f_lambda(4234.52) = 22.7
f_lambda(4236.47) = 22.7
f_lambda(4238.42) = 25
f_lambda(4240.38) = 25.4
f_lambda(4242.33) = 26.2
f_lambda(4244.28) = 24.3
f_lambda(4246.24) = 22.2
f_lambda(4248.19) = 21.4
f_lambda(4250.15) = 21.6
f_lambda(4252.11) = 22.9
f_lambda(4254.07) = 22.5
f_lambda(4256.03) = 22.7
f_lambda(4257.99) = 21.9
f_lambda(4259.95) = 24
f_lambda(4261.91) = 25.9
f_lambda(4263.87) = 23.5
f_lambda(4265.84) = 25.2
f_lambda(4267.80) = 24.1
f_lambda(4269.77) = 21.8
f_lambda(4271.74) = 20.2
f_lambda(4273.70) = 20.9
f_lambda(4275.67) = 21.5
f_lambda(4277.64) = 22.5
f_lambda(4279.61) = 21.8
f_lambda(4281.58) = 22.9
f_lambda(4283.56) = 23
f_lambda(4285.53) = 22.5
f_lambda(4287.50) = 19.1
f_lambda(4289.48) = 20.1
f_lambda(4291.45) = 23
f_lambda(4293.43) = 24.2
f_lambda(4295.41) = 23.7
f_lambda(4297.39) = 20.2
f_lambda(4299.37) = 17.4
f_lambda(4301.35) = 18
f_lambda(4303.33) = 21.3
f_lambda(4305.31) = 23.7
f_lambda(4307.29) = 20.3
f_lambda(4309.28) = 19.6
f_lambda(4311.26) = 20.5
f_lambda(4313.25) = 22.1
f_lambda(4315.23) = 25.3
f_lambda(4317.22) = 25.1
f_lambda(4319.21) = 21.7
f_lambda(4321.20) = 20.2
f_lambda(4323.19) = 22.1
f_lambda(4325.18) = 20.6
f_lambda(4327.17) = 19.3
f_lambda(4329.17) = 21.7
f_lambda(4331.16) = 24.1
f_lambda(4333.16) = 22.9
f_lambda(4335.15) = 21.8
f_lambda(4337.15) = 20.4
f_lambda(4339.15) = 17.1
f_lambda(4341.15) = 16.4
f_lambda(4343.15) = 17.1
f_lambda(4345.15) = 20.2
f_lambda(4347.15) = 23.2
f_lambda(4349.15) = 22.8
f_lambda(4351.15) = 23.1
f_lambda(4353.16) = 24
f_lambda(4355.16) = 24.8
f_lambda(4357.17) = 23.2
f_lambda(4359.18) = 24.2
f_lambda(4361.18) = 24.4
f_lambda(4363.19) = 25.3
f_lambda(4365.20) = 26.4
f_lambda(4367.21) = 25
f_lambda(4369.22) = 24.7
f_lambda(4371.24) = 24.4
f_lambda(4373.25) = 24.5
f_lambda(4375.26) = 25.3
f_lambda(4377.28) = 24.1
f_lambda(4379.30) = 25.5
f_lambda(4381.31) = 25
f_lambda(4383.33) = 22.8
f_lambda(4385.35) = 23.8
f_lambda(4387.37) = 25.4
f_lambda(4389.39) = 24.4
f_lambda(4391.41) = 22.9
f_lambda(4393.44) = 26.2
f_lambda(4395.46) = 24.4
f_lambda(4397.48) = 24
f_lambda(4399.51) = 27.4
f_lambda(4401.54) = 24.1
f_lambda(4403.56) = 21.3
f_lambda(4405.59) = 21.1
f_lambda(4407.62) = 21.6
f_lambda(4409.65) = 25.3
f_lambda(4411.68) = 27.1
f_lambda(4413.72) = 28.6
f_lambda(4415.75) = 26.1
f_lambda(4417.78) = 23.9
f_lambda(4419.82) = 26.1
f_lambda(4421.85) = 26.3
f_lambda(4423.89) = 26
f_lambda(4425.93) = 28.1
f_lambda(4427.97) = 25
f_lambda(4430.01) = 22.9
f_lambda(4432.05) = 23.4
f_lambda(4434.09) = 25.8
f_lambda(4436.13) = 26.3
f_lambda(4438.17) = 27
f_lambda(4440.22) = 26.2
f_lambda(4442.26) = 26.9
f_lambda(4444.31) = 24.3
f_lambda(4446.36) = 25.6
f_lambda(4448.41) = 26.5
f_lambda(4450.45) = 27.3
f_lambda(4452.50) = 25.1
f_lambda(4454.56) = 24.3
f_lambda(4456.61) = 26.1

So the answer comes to 2.3 AA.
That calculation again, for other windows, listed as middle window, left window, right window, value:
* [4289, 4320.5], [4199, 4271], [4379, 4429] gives 2.9 AA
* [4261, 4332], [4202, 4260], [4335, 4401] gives 4.2 AA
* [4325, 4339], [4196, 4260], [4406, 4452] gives 1.8 AA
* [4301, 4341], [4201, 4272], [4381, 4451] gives 4.5 AA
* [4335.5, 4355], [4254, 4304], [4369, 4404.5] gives 2.3 AA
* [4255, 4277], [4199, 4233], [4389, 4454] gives 0.5 AA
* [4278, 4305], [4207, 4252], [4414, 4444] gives 2.8 AA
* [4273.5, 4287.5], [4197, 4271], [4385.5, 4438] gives 1.0 AA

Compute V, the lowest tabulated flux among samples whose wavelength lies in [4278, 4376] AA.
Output 16.4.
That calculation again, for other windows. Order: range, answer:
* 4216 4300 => 17.4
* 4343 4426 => 17.1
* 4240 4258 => 21.4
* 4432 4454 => 23.4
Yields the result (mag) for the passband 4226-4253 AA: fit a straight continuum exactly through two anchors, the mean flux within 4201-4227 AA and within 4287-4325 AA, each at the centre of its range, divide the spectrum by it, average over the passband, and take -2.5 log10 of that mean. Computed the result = -0.01 mag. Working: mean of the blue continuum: 23.2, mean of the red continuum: 21.5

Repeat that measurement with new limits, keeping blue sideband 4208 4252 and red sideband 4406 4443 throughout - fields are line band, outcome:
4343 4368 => 0.05 mag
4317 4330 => 0.14 mag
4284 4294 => 0.10 mag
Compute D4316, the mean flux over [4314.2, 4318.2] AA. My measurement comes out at 25.2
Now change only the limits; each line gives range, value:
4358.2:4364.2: 24.7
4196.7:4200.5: 23.1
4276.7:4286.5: 22.5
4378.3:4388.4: 24.5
